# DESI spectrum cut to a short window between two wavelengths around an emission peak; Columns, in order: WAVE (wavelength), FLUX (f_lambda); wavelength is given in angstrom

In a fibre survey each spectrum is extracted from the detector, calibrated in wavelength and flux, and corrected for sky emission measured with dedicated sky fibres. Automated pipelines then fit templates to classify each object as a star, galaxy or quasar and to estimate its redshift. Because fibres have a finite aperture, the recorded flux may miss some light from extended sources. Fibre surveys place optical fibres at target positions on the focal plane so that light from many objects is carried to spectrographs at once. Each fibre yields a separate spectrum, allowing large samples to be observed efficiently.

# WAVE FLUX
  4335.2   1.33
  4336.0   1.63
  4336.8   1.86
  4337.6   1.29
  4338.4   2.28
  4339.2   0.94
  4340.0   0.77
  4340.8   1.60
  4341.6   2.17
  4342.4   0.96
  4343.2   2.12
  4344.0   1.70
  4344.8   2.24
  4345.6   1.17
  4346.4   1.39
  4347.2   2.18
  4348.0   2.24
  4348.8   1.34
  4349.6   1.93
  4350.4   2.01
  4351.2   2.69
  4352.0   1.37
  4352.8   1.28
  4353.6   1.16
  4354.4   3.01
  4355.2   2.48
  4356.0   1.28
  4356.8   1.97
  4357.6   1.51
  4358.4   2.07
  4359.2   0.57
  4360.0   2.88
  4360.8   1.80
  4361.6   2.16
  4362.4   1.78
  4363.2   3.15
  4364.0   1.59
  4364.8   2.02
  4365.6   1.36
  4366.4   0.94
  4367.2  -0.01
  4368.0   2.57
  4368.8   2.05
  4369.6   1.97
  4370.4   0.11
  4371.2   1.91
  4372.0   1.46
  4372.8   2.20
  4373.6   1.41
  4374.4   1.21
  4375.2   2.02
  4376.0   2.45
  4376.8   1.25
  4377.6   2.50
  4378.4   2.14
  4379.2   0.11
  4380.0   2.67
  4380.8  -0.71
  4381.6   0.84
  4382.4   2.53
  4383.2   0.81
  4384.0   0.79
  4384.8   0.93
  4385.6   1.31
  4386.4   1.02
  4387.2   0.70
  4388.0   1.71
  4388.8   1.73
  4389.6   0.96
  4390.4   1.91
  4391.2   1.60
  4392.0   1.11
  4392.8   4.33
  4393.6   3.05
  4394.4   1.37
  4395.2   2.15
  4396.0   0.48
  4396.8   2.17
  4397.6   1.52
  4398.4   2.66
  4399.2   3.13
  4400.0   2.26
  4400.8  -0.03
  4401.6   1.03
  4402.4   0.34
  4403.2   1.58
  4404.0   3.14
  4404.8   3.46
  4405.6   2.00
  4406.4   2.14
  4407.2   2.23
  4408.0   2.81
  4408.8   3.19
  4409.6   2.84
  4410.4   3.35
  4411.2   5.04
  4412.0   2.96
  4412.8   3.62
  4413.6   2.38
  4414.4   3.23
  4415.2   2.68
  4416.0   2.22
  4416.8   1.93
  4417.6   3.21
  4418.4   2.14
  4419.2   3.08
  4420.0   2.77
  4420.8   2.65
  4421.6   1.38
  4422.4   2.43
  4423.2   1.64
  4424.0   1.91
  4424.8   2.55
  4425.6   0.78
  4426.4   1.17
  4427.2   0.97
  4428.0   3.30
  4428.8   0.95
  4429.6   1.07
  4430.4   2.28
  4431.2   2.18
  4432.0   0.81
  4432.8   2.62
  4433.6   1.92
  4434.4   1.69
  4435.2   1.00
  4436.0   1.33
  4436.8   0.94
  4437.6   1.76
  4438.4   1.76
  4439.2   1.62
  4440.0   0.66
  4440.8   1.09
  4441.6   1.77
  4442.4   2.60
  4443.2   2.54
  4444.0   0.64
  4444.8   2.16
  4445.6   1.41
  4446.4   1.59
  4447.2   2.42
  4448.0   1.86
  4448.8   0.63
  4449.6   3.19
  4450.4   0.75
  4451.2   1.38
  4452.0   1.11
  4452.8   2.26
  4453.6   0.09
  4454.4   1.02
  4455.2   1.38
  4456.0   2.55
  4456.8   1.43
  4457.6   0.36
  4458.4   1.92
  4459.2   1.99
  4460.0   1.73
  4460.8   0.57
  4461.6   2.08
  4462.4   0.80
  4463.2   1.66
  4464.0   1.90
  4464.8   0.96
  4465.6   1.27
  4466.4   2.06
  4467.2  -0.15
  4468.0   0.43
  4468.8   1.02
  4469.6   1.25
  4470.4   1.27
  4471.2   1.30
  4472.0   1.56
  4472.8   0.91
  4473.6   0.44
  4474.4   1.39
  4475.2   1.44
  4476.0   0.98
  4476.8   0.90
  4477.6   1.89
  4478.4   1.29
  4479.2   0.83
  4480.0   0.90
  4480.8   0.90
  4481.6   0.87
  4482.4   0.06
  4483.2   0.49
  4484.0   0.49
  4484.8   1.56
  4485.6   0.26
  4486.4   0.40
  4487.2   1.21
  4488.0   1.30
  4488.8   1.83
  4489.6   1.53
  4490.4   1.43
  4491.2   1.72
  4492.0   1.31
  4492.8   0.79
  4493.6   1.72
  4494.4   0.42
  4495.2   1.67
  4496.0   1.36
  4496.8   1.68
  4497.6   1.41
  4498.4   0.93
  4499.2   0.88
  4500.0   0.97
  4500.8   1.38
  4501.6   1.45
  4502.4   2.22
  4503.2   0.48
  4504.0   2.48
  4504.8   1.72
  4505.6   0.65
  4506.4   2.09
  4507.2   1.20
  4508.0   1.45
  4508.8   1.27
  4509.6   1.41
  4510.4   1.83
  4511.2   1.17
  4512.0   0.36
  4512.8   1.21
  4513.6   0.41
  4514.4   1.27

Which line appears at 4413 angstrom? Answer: C III]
